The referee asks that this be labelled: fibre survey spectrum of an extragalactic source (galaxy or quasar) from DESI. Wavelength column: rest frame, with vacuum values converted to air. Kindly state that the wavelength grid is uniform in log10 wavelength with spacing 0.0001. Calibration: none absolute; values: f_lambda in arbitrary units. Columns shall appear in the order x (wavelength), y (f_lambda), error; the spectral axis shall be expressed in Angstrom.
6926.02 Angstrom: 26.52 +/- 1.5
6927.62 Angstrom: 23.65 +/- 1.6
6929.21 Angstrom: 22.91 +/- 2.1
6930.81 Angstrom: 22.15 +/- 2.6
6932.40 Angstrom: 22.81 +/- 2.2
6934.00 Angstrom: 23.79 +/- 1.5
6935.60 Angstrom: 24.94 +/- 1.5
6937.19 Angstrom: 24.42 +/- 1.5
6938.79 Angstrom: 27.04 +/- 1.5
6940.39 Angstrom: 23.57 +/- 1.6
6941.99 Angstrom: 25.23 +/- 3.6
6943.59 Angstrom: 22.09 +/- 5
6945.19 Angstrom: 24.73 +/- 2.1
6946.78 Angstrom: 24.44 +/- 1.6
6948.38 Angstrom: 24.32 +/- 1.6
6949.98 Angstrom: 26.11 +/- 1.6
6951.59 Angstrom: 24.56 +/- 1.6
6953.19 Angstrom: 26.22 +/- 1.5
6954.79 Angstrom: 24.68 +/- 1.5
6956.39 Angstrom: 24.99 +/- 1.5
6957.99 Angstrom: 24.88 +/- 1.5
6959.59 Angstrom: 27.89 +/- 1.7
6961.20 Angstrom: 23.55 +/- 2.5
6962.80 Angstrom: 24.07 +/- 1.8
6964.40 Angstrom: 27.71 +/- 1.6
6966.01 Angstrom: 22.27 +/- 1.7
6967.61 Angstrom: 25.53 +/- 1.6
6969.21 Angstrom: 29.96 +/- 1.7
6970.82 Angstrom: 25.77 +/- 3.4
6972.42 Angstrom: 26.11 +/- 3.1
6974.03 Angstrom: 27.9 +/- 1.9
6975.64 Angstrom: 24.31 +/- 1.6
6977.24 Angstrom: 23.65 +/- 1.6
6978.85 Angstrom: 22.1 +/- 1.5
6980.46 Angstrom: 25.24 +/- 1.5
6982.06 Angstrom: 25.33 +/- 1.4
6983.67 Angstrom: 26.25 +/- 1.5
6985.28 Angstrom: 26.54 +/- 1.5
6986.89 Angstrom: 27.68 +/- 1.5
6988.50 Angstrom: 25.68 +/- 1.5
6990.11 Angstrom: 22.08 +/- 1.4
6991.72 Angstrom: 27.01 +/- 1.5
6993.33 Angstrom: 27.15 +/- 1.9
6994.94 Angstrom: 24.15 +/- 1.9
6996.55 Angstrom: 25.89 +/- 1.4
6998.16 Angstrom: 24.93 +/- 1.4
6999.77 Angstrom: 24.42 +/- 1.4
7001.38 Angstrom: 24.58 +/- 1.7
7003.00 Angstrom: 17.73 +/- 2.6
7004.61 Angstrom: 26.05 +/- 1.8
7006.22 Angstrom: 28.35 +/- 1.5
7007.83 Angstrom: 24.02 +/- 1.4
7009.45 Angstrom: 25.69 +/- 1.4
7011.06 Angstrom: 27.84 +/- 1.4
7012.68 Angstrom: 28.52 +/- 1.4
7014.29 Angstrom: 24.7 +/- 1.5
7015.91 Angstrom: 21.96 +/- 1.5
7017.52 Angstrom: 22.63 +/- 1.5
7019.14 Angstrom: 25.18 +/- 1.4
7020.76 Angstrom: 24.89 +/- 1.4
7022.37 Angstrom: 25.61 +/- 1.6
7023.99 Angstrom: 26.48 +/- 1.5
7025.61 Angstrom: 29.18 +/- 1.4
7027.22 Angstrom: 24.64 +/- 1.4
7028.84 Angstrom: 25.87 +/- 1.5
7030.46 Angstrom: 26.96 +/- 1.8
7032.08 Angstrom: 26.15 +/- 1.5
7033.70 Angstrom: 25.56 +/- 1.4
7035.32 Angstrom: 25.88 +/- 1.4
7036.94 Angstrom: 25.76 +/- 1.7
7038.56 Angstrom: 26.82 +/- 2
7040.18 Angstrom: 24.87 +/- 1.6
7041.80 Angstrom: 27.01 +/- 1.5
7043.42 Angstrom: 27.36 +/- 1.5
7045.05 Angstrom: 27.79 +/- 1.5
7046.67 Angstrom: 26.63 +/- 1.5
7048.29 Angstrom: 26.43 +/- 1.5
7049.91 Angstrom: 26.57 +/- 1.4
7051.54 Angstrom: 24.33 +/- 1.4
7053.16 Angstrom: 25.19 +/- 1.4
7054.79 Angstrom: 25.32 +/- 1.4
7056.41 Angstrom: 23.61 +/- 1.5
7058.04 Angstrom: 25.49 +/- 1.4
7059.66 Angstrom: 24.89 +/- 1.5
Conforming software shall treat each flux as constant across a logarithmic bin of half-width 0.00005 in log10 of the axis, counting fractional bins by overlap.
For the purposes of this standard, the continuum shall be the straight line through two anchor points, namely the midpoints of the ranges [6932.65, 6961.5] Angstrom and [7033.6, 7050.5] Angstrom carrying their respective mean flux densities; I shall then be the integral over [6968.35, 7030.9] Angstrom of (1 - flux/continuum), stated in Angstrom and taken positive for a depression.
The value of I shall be 0.7 Angstrom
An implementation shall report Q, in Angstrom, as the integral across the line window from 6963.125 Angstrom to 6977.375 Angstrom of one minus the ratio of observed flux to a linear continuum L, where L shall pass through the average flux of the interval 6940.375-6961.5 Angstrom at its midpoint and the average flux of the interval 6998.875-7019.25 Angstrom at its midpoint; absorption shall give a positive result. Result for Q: -0.6 Angstrom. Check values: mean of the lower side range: 24.9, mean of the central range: 26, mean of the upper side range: 24.7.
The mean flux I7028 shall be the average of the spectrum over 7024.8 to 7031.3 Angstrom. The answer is 26.7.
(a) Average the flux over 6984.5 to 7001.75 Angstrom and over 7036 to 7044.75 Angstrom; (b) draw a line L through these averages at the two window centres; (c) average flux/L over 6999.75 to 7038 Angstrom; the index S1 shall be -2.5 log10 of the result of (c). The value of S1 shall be 0.03 mag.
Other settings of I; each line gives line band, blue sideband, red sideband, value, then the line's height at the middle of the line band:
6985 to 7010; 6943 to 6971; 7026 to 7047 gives 0.7 Angstrom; 25.8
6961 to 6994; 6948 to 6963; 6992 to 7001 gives -0.3 Angstrom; 25.3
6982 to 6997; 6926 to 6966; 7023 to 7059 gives -0.3 Angstrom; 25.3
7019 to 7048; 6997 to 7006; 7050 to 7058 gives -2.1 Angstrom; 24.5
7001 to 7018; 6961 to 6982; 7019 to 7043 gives 0.7 Angstrom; 25.8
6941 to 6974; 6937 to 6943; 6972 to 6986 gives -0.3 Angstrom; 25.1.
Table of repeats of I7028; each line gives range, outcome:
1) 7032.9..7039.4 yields 26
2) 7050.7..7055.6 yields 24.9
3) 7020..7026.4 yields 26.6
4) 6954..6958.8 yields 24.9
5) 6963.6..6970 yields 26.4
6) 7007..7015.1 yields 26.2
